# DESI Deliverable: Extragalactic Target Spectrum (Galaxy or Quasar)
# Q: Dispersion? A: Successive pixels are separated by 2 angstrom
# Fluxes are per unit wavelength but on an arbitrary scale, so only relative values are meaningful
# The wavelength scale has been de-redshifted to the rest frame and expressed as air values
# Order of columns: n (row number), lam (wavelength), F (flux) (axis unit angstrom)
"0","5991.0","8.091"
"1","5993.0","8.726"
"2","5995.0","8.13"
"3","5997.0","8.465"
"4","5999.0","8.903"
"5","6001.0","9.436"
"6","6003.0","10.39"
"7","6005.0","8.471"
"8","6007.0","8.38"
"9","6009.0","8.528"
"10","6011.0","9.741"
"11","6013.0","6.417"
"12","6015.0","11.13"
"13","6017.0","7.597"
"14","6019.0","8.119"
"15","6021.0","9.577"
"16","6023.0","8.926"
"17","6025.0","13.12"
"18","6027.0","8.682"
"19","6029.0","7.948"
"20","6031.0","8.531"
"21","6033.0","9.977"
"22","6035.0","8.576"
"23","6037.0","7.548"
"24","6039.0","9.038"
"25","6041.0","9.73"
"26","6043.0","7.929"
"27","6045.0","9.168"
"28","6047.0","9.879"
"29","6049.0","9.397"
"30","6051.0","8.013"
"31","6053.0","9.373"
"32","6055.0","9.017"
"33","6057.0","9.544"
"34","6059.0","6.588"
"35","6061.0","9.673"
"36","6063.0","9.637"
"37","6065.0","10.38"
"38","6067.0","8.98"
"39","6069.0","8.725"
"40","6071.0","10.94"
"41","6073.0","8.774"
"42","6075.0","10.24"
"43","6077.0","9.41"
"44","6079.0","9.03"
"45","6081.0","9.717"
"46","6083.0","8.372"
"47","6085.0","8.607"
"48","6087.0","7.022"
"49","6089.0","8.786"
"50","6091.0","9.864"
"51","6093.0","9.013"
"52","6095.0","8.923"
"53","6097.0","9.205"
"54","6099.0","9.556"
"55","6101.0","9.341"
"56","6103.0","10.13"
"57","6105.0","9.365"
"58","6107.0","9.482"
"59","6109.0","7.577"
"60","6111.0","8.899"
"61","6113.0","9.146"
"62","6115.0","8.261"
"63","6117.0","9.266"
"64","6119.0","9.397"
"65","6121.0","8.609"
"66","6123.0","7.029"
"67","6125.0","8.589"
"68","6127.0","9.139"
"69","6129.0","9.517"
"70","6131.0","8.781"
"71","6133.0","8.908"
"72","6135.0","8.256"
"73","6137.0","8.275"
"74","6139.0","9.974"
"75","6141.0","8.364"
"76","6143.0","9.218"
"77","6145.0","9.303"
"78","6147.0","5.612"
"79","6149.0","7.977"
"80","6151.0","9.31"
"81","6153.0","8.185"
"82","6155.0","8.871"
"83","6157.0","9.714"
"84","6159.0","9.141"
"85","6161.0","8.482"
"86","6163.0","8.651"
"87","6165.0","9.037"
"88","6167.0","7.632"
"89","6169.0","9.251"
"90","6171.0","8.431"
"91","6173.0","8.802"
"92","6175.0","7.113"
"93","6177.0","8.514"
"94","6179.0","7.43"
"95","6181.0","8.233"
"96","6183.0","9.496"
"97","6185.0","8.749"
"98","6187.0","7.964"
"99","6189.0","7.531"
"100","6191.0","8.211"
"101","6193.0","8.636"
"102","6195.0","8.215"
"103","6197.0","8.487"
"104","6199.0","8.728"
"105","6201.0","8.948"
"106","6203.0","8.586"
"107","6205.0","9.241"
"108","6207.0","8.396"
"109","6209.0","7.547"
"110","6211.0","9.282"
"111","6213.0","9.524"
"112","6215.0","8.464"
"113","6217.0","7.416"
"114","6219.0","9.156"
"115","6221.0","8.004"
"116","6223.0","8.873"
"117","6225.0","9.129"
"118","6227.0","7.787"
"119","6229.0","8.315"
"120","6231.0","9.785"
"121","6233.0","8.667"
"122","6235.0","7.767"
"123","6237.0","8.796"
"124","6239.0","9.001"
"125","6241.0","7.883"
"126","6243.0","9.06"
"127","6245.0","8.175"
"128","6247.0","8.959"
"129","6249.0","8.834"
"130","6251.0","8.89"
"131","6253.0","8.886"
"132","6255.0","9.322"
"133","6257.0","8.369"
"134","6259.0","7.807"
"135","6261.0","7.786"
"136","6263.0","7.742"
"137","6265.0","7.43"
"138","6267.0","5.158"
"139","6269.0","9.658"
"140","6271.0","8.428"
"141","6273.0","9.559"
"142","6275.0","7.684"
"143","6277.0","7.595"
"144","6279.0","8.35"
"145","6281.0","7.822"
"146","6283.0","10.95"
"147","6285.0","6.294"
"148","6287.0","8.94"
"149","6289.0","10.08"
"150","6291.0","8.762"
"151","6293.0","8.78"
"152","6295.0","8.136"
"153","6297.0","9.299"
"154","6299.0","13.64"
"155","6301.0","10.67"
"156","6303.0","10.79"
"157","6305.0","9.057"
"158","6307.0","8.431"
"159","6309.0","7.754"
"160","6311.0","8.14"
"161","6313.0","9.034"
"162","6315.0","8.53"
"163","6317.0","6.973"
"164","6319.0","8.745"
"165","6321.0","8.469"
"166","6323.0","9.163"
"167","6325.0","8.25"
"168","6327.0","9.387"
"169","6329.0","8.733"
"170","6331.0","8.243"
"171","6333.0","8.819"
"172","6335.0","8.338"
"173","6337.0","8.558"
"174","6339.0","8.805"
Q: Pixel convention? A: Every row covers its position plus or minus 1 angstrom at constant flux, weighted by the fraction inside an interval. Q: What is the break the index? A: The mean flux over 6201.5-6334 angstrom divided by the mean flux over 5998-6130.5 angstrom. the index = 1.0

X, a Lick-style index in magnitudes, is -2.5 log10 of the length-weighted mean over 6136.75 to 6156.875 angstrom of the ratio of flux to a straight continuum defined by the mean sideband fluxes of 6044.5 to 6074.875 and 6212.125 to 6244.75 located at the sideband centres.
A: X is 0.04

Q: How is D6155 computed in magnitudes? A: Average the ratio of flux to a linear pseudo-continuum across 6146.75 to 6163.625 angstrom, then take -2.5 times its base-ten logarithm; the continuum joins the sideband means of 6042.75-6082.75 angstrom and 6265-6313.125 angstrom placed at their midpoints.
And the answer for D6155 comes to 0.06 mag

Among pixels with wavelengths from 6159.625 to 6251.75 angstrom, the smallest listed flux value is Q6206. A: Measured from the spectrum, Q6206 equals 7.113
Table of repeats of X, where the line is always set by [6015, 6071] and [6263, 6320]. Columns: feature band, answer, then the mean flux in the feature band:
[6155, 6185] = 0.040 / 8.58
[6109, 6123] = 0.036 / 8.7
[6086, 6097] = 0.031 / 8.77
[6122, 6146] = 0.022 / 8.78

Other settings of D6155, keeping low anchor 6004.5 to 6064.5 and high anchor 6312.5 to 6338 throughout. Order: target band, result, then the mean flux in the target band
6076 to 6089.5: 0.02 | 8.7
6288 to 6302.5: -0.16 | 9.94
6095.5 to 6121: -0.03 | 9.11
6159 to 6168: 0.03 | 8.53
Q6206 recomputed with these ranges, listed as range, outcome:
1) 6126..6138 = 8.256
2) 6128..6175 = 5.612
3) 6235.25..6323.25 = 5.158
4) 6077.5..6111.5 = 7.022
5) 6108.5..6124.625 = 7.029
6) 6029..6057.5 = 7.548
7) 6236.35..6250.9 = 7.883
